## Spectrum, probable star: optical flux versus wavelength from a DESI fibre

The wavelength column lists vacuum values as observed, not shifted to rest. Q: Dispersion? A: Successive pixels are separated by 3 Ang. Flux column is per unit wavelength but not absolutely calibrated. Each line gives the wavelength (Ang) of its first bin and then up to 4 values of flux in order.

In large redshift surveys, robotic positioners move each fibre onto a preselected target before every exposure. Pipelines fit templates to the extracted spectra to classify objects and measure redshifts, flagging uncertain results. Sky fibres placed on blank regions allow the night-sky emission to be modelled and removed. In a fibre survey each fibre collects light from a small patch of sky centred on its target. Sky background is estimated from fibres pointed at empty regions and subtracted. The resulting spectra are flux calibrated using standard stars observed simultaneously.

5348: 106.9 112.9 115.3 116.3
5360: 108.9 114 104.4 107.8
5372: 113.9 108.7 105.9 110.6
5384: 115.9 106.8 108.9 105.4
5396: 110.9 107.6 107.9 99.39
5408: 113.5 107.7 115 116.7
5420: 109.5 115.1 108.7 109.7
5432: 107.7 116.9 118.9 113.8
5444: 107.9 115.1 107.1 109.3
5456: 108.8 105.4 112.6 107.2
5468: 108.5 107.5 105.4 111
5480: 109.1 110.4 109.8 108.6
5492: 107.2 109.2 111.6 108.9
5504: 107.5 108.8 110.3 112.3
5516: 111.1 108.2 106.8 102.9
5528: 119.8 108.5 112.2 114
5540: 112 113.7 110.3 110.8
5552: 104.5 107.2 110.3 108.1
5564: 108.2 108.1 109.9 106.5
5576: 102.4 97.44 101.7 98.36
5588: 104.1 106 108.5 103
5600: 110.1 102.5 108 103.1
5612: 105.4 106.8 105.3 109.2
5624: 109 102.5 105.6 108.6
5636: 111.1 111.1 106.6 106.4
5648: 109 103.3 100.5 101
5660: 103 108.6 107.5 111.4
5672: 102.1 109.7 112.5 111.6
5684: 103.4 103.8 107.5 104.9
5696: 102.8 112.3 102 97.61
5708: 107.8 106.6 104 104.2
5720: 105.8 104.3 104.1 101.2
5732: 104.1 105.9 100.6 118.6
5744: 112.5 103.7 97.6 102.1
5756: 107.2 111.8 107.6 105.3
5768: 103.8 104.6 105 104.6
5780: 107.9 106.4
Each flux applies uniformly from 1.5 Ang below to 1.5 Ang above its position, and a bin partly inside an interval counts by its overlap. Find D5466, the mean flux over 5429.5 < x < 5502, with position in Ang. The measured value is 110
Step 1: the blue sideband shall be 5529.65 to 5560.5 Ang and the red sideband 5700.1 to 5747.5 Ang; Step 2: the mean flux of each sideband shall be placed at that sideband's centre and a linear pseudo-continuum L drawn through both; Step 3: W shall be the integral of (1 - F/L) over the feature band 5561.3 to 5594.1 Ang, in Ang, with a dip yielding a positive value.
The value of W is 1.4 Ang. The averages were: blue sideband 110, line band 105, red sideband 105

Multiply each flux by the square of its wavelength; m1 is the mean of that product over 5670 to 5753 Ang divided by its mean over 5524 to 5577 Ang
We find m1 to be 1.02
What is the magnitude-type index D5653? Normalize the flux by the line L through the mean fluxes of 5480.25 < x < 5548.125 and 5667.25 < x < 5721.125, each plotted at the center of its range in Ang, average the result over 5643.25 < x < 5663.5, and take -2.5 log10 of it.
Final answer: 0.03 mag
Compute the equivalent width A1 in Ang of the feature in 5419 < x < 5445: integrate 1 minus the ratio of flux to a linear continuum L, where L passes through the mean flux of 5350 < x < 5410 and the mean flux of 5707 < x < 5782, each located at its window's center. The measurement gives -0.7 Ang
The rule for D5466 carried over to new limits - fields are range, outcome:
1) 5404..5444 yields 112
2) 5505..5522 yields 110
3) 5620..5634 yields 107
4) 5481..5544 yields 110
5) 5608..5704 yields 106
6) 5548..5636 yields 106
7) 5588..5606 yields 106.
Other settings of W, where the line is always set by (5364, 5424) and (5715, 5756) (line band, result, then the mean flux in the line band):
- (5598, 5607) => 0.0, 107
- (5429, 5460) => -0.6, 111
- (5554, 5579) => 0.1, 107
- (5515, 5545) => -0.9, 111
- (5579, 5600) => 0.7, 104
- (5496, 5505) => -0.1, 109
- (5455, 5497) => -0.1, 109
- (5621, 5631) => 0.0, 106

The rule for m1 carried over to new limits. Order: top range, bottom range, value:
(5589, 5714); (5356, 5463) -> 1.05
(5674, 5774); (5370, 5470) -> 1.07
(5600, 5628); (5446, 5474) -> 1.03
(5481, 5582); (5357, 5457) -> 1.03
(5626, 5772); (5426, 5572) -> 1.04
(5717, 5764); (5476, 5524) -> 1.05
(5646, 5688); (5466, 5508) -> 1.04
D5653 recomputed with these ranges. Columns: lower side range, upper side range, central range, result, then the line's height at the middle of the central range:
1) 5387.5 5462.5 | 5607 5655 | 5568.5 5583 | 0.040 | 108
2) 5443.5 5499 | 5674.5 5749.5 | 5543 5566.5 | -0.009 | 108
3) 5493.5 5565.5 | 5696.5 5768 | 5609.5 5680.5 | 0.006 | 107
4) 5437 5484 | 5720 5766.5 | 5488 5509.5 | 0.003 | 109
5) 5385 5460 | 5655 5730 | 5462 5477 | 0.013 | 109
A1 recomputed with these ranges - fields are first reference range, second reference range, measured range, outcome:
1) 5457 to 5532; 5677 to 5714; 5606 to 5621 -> 0.19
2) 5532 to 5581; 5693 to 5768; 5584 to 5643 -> 0.60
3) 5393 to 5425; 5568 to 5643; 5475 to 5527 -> -0.52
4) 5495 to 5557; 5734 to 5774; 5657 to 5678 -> 0.13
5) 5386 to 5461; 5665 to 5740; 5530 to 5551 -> -0.64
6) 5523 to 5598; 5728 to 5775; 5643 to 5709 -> 0.40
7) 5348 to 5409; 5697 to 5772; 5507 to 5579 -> -1.02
